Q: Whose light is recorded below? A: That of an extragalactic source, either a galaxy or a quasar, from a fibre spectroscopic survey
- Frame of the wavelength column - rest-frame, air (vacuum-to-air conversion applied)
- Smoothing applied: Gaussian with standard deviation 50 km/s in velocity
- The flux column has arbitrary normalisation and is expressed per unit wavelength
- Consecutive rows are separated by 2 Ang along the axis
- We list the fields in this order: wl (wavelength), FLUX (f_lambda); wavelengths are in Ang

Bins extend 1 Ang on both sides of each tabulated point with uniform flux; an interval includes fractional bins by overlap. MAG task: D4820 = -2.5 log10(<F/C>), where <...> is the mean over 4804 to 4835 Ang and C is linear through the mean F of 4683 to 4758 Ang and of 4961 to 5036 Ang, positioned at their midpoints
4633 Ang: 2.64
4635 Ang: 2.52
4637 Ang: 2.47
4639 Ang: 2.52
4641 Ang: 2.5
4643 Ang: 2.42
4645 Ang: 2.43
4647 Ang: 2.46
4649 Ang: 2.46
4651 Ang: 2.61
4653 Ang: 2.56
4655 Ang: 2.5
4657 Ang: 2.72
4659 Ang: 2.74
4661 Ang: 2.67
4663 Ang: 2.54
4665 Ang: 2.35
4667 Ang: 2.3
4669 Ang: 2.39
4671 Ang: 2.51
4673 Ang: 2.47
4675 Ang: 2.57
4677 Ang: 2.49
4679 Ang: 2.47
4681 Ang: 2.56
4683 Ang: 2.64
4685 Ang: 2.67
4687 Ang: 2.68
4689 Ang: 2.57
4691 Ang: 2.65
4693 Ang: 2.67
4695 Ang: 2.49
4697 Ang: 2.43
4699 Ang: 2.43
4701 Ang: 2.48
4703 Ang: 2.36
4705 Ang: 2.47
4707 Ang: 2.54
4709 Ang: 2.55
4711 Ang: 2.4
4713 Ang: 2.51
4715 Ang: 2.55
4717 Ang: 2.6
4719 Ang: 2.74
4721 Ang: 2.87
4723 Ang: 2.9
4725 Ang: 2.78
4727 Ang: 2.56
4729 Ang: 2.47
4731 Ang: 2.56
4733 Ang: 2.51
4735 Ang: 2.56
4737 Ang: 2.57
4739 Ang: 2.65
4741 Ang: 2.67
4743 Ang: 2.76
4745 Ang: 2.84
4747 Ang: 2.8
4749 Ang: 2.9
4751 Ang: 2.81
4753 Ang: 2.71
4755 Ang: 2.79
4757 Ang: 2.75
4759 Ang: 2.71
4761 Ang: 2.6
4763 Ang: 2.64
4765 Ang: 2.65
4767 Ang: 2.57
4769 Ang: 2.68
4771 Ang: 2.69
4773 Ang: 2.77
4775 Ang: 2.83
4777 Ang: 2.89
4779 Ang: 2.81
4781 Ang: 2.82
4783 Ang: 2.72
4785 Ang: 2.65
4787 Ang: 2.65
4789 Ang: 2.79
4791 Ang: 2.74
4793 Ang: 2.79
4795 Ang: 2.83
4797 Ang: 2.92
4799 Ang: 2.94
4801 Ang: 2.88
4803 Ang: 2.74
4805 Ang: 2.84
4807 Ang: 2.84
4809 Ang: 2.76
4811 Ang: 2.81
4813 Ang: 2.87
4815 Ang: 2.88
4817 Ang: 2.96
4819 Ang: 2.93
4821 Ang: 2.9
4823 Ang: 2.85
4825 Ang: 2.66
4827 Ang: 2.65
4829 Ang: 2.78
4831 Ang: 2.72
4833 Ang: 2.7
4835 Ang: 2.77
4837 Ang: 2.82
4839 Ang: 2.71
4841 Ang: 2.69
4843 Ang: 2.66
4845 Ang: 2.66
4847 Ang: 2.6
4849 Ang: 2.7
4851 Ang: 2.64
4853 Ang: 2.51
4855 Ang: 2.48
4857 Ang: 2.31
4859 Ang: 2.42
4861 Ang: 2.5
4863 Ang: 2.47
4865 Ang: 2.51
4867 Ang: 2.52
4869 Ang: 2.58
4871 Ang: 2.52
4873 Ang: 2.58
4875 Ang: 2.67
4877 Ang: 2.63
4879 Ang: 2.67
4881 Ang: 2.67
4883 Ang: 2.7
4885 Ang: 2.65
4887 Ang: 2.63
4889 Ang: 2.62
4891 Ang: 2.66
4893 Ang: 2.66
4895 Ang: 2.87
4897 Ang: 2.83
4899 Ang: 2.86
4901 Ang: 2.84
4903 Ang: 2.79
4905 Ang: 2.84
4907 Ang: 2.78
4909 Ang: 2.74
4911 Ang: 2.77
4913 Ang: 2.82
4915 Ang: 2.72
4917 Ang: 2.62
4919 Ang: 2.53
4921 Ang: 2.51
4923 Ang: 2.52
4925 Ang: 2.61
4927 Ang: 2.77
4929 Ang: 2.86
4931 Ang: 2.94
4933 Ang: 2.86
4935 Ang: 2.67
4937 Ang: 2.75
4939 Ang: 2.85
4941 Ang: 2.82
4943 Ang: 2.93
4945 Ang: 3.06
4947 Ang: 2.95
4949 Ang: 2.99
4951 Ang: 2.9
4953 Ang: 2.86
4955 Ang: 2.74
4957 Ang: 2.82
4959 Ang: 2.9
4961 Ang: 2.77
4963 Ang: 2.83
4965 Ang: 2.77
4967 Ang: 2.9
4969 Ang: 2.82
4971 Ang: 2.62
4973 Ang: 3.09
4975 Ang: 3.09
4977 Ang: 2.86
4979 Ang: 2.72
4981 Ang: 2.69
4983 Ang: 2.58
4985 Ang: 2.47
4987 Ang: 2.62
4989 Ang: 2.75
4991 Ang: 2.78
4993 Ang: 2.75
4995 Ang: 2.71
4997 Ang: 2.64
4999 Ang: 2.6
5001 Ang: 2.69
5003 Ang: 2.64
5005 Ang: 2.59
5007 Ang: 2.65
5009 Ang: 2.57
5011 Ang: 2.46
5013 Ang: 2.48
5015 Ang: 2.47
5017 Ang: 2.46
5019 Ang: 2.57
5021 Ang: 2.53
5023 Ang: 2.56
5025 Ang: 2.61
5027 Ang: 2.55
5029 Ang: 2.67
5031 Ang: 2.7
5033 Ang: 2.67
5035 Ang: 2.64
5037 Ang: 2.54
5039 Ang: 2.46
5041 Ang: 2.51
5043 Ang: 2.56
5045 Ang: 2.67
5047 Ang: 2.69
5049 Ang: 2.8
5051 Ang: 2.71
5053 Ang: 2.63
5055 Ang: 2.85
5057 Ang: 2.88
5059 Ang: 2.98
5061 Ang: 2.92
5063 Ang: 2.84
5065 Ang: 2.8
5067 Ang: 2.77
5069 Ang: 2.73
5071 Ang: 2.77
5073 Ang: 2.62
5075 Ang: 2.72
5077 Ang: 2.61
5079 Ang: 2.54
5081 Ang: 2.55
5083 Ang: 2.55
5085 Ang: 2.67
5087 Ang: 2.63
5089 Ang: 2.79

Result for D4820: -0.07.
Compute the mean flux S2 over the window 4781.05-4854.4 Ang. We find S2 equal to 2.76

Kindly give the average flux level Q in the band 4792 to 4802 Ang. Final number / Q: 2.87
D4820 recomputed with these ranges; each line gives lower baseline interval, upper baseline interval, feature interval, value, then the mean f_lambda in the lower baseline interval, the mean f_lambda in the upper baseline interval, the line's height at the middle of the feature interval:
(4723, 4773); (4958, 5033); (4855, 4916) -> 0.01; 2.68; 2.68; 2.68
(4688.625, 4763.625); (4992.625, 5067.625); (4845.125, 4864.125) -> 0.05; 2.63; 2.65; 2.64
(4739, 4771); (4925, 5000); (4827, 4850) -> 0.02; 2.72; 2.8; 2.75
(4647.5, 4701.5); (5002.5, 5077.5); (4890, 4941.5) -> -0.05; 2.54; 2.66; 2.62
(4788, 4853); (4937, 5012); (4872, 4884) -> 0.05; 2.78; 2.77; 2.77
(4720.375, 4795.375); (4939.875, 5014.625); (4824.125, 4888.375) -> 0.05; 2.72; 2.76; 2.73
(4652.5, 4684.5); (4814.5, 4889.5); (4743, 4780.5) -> -0.06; 2.53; 2.65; 2.59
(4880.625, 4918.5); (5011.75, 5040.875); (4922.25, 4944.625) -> -0.04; 2.74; 2.56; 2.69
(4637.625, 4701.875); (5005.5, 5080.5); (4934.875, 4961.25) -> -0.10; 2.53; 2.65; 2.62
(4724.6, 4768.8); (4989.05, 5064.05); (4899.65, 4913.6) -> -0.05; 2.67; 2.65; 2.66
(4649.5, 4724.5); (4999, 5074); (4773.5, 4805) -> -0.09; 2.56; 2.65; 2.59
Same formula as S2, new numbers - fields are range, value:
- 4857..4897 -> 2.6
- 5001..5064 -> 2.64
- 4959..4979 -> 2.86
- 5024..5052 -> 2.63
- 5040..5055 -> 2.67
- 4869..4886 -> 2.63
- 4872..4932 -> 2.71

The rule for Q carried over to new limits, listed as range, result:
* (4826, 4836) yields 2.72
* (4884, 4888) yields 2.64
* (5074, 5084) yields 2.59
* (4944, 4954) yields 2.95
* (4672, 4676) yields 2.52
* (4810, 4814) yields 2.84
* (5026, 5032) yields 2.64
